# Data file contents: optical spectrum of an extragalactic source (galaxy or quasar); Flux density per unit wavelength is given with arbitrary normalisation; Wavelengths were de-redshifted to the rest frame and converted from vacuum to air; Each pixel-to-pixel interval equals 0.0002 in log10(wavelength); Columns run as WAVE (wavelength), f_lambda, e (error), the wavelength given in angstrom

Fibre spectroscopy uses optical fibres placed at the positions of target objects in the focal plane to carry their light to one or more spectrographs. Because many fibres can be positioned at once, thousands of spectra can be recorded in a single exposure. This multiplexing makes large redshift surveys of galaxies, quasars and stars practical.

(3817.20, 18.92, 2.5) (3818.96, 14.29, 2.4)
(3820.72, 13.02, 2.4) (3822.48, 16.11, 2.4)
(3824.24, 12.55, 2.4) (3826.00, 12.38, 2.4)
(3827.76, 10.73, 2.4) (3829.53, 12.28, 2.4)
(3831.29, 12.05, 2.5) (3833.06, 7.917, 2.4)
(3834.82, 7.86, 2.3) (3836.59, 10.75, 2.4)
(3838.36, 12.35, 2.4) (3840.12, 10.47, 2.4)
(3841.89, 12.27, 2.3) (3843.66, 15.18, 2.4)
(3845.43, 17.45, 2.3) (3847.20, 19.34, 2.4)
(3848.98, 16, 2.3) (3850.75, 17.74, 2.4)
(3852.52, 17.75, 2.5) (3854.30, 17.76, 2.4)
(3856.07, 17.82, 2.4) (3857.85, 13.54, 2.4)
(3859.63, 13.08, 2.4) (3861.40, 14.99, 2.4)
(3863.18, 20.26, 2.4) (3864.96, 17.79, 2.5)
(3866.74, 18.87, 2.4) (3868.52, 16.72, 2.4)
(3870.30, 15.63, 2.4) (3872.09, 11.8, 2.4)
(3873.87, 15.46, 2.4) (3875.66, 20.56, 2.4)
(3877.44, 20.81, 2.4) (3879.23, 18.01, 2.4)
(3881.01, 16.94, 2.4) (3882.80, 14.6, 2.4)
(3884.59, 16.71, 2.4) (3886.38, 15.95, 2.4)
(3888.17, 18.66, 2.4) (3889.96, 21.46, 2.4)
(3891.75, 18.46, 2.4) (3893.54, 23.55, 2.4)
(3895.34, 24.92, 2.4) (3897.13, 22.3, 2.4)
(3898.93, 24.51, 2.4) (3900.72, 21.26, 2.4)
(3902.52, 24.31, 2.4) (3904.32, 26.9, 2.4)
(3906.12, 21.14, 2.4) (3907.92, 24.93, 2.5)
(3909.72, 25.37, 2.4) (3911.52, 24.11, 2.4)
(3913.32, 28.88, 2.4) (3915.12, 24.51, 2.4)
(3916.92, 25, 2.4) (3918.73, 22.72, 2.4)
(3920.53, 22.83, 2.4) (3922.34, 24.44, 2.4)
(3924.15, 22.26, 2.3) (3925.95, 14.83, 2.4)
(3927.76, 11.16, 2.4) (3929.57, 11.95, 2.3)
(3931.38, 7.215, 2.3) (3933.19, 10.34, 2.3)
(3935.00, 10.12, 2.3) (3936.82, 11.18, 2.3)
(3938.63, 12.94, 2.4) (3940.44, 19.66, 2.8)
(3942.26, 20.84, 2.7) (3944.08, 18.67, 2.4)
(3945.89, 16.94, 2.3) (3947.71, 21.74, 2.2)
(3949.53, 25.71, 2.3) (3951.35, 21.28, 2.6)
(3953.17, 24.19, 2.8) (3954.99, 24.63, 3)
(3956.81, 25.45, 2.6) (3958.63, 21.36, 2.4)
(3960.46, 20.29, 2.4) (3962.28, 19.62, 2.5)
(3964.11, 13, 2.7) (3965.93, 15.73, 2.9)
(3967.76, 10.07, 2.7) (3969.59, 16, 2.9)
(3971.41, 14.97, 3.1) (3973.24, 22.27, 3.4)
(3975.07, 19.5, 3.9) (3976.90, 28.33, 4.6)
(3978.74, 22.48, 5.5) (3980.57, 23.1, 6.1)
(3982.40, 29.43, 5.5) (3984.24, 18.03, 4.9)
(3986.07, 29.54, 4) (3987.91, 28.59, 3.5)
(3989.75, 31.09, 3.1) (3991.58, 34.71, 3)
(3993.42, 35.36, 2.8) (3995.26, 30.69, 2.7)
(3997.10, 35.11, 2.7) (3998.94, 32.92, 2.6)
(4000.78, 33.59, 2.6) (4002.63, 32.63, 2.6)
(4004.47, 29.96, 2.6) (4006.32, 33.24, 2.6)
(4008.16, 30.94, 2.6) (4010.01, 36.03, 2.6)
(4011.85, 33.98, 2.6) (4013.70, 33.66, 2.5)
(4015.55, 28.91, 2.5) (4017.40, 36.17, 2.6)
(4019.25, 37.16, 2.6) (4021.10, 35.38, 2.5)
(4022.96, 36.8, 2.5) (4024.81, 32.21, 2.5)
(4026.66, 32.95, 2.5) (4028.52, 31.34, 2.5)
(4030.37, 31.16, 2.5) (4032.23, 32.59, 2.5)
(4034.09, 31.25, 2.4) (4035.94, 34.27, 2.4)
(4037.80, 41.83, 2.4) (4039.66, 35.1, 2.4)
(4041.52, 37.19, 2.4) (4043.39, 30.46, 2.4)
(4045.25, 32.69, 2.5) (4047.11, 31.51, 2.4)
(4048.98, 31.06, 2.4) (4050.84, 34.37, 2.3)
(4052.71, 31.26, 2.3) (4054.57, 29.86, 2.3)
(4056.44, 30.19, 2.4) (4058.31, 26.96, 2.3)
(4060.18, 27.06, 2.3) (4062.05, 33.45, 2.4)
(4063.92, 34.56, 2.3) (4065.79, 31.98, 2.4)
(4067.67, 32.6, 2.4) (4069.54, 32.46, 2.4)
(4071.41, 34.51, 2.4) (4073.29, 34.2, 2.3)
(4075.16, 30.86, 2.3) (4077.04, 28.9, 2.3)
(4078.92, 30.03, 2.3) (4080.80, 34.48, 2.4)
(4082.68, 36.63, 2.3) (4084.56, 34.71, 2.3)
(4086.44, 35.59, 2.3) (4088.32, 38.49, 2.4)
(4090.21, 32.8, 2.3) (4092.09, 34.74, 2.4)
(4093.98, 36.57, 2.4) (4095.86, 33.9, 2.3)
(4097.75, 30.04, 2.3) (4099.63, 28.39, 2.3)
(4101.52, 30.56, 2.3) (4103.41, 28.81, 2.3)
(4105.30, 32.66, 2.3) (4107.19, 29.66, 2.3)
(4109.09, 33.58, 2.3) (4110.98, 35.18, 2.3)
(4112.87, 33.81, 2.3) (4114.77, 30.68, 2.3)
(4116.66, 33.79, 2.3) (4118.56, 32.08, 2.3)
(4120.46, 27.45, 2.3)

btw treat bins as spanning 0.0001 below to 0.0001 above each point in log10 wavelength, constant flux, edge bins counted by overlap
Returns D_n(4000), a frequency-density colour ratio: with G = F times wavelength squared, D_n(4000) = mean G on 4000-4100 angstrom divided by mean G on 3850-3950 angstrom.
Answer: 1.9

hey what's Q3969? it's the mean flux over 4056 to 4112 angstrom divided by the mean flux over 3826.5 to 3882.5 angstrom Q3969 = 2.15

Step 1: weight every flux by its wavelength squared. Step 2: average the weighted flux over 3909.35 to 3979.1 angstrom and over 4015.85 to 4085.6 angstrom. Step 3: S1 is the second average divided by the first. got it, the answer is 1.81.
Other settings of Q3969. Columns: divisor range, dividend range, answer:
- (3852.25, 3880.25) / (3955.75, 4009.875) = 1.51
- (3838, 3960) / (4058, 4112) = 1.73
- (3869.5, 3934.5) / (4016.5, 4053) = 1.71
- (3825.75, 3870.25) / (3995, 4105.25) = 2.26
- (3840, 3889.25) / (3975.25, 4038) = 1.91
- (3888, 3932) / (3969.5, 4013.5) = 1.33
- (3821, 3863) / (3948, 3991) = 1.58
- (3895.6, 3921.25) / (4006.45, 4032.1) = 1.38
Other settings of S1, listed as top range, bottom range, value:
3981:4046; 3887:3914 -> 1.49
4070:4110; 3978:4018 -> 1.11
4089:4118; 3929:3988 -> 1.81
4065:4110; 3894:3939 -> 1.78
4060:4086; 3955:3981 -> 1.77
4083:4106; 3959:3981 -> 1.88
